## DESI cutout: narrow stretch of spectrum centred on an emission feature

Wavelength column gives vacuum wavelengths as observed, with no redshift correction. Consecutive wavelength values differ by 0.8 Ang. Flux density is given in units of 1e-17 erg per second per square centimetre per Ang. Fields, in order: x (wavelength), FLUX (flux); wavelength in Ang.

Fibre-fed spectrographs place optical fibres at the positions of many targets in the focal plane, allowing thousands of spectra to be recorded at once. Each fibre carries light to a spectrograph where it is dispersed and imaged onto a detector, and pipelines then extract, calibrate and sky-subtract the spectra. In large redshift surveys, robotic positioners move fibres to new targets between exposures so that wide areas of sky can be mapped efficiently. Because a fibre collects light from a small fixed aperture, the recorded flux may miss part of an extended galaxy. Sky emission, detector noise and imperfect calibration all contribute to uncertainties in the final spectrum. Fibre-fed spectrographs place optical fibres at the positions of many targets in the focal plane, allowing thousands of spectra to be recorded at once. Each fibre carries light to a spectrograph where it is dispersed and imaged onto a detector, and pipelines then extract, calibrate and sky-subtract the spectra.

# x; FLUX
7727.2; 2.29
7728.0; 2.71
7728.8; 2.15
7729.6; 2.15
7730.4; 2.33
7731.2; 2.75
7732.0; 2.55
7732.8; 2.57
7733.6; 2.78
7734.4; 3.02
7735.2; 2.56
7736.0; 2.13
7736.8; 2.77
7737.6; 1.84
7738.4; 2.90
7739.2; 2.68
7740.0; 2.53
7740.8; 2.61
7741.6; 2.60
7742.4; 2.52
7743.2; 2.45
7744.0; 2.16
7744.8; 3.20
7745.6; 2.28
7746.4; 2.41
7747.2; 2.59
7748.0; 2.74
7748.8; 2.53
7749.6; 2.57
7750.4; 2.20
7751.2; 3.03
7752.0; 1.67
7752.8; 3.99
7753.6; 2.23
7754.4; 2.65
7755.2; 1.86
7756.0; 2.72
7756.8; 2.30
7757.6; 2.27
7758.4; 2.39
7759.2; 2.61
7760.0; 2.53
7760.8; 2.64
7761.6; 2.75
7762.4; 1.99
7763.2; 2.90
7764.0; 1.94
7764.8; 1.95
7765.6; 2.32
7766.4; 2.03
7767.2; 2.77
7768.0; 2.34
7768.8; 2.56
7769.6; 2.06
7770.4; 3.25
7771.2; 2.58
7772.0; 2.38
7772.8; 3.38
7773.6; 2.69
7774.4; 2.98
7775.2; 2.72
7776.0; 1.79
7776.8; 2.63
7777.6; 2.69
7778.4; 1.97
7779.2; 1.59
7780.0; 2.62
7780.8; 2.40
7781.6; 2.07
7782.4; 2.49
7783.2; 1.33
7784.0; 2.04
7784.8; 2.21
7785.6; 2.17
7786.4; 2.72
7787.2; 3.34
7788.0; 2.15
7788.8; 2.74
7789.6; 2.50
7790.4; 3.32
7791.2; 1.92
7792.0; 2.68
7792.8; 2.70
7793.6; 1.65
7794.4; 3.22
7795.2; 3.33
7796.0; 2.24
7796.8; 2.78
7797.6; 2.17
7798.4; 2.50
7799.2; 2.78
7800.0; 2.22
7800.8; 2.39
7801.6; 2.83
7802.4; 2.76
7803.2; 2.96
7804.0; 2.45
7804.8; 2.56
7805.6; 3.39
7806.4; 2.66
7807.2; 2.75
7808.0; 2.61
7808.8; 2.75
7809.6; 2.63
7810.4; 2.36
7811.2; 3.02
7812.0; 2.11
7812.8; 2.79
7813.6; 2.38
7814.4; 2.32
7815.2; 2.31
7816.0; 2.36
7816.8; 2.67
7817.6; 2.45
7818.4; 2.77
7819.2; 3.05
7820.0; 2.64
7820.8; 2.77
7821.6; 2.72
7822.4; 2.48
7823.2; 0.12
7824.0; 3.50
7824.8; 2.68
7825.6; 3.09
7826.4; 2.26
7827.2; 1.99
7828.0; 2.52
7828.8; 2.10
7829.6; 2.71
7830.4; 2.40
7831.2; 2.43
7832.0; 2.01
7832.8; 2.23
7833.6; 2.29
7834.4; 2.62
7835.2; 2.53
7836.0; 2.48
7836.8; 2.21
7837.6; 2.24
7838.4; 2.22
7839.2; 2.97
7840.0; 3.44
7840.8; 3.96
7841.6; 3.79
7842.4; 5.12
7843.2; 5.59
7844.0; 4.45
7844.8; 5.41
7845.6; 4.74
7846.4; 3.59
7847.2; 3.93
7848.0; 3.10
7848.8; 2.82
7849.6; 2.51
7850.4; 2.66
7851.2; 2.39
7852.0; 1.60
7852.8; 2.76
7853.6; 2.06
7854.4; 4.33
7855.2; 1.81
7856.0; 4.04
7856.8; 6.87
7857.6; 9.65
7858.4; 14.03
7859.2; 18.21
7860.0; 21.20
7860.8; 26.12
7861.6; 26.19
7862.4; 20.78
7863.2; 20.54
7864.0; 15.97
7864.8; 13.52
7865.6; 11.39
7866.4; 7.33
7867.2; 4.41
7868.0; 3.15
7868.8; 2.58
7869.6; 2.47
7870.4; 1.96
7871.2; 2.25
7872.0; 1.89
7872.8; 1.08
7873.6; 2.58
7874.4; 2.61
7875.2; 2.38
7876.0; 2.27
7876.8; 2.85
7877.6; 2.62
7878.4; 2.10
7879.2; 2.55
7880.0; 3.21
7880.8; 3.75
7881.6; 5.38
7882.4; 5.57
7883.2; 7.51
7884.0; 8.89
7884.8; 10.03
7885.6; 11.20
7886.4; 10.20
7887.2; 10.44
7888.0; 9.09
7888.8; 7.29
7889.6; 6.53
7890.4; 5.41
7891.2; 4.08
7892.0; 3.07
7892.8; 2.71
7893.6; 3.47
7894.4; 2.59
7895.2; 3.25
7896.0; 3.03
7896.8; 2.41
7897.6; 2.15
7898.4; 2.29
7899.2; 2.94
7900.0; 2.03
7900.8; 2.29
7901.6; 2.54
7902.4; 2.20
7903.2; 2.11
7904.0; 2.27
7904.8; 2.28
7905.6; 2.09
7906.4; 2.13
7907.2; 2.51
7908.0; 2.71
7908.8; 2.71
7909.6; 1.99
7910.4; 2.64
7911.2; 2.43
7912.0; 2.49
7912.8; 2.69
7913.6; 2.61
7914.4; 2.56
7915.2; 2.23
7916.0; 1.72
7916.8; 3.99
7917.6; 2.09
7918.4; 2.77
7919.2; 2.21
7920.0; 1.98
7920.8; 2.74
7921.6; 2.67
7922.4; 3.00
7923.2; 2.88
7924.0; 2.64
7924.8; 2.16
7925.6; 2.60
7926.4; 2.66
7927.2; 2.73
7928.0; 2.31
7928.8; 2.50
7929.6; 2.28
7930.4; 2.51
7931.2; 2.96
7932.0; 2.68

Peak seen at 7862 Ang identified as H-alpha 6563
